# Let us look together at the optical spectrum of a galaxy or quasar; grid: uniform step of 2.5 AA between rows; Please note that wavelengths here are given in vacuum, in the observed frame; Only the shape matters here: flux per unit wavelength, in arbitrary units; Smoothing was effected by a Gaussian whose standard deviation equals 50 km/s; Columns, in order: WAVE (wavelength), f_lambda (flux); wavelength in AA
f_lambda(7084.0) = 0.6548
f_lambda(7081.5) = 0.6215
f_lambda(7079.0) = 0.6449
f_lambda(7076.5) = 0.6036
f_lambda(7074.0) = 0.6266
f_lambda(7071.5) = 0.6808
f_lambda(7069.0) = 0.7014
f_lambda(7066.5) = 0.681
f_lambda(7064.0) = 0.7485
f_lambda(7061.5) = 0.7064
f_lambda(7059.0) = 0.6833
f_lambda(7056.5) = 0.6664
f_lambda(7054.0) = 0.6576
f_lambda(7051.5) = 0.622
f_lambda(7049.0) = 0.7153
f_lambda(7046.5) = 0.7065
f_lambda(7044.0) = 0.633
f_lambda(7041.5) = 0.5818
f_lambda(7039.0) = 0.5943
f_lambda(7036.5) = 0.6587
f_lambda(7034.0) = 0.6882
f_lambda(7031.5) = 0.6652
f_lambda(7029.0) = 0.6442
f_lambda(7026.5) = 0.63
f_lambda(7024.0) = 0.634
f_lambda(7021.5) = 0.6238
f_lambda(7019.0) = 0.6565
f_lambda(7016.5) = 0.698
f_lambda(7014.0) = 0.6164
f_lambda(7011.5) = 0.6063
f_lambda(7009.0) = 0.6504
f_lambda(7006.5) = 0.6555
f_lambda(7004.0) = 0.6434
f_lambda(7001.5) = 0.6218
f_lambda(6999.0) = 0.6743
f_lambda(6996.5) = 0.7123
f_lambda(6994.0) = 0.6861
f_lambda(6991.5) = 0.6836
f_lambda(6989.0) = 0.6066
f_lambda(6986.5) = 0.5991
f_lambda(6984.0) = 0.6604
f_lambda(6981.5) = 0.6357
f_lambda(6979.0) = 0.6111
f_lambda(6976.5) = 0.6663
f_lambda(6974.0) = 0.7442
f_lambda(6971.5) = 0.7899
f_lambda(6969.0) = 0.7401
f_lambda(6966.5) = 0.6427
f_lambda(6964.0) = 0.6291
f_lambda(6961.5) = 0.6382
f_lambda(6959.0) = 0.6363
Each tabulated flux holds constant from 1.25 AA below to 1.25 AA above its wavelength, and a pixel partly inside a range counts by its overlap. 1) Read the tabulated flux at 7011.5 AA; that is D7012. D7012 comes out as 0.6063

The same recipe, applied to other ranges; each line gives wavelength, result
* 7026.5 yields 0.63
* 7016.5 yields 0.698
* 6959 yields 0.6363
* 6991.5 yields 0.6836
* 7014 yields 0.6164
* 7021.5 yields 0.6238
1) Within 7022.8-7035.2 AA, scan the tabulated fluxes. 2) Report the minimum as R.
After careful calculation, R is 0.63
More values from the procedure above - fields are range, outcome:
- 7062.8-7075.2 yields 0.6266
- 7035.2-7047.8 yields 0.5818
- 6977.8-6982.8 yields 0.6111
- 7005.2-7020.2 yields 0.6063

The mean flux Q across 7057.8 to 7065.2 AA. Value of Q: 0.713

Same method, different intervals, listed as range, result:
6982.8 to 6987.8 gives 0.629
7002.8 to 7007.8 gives 0.65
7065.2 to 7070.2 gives 0.692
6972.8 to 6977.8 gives 0.704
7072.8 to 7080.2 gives 0.625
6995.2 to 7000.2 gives 0.693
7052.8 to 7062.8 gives 0.679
